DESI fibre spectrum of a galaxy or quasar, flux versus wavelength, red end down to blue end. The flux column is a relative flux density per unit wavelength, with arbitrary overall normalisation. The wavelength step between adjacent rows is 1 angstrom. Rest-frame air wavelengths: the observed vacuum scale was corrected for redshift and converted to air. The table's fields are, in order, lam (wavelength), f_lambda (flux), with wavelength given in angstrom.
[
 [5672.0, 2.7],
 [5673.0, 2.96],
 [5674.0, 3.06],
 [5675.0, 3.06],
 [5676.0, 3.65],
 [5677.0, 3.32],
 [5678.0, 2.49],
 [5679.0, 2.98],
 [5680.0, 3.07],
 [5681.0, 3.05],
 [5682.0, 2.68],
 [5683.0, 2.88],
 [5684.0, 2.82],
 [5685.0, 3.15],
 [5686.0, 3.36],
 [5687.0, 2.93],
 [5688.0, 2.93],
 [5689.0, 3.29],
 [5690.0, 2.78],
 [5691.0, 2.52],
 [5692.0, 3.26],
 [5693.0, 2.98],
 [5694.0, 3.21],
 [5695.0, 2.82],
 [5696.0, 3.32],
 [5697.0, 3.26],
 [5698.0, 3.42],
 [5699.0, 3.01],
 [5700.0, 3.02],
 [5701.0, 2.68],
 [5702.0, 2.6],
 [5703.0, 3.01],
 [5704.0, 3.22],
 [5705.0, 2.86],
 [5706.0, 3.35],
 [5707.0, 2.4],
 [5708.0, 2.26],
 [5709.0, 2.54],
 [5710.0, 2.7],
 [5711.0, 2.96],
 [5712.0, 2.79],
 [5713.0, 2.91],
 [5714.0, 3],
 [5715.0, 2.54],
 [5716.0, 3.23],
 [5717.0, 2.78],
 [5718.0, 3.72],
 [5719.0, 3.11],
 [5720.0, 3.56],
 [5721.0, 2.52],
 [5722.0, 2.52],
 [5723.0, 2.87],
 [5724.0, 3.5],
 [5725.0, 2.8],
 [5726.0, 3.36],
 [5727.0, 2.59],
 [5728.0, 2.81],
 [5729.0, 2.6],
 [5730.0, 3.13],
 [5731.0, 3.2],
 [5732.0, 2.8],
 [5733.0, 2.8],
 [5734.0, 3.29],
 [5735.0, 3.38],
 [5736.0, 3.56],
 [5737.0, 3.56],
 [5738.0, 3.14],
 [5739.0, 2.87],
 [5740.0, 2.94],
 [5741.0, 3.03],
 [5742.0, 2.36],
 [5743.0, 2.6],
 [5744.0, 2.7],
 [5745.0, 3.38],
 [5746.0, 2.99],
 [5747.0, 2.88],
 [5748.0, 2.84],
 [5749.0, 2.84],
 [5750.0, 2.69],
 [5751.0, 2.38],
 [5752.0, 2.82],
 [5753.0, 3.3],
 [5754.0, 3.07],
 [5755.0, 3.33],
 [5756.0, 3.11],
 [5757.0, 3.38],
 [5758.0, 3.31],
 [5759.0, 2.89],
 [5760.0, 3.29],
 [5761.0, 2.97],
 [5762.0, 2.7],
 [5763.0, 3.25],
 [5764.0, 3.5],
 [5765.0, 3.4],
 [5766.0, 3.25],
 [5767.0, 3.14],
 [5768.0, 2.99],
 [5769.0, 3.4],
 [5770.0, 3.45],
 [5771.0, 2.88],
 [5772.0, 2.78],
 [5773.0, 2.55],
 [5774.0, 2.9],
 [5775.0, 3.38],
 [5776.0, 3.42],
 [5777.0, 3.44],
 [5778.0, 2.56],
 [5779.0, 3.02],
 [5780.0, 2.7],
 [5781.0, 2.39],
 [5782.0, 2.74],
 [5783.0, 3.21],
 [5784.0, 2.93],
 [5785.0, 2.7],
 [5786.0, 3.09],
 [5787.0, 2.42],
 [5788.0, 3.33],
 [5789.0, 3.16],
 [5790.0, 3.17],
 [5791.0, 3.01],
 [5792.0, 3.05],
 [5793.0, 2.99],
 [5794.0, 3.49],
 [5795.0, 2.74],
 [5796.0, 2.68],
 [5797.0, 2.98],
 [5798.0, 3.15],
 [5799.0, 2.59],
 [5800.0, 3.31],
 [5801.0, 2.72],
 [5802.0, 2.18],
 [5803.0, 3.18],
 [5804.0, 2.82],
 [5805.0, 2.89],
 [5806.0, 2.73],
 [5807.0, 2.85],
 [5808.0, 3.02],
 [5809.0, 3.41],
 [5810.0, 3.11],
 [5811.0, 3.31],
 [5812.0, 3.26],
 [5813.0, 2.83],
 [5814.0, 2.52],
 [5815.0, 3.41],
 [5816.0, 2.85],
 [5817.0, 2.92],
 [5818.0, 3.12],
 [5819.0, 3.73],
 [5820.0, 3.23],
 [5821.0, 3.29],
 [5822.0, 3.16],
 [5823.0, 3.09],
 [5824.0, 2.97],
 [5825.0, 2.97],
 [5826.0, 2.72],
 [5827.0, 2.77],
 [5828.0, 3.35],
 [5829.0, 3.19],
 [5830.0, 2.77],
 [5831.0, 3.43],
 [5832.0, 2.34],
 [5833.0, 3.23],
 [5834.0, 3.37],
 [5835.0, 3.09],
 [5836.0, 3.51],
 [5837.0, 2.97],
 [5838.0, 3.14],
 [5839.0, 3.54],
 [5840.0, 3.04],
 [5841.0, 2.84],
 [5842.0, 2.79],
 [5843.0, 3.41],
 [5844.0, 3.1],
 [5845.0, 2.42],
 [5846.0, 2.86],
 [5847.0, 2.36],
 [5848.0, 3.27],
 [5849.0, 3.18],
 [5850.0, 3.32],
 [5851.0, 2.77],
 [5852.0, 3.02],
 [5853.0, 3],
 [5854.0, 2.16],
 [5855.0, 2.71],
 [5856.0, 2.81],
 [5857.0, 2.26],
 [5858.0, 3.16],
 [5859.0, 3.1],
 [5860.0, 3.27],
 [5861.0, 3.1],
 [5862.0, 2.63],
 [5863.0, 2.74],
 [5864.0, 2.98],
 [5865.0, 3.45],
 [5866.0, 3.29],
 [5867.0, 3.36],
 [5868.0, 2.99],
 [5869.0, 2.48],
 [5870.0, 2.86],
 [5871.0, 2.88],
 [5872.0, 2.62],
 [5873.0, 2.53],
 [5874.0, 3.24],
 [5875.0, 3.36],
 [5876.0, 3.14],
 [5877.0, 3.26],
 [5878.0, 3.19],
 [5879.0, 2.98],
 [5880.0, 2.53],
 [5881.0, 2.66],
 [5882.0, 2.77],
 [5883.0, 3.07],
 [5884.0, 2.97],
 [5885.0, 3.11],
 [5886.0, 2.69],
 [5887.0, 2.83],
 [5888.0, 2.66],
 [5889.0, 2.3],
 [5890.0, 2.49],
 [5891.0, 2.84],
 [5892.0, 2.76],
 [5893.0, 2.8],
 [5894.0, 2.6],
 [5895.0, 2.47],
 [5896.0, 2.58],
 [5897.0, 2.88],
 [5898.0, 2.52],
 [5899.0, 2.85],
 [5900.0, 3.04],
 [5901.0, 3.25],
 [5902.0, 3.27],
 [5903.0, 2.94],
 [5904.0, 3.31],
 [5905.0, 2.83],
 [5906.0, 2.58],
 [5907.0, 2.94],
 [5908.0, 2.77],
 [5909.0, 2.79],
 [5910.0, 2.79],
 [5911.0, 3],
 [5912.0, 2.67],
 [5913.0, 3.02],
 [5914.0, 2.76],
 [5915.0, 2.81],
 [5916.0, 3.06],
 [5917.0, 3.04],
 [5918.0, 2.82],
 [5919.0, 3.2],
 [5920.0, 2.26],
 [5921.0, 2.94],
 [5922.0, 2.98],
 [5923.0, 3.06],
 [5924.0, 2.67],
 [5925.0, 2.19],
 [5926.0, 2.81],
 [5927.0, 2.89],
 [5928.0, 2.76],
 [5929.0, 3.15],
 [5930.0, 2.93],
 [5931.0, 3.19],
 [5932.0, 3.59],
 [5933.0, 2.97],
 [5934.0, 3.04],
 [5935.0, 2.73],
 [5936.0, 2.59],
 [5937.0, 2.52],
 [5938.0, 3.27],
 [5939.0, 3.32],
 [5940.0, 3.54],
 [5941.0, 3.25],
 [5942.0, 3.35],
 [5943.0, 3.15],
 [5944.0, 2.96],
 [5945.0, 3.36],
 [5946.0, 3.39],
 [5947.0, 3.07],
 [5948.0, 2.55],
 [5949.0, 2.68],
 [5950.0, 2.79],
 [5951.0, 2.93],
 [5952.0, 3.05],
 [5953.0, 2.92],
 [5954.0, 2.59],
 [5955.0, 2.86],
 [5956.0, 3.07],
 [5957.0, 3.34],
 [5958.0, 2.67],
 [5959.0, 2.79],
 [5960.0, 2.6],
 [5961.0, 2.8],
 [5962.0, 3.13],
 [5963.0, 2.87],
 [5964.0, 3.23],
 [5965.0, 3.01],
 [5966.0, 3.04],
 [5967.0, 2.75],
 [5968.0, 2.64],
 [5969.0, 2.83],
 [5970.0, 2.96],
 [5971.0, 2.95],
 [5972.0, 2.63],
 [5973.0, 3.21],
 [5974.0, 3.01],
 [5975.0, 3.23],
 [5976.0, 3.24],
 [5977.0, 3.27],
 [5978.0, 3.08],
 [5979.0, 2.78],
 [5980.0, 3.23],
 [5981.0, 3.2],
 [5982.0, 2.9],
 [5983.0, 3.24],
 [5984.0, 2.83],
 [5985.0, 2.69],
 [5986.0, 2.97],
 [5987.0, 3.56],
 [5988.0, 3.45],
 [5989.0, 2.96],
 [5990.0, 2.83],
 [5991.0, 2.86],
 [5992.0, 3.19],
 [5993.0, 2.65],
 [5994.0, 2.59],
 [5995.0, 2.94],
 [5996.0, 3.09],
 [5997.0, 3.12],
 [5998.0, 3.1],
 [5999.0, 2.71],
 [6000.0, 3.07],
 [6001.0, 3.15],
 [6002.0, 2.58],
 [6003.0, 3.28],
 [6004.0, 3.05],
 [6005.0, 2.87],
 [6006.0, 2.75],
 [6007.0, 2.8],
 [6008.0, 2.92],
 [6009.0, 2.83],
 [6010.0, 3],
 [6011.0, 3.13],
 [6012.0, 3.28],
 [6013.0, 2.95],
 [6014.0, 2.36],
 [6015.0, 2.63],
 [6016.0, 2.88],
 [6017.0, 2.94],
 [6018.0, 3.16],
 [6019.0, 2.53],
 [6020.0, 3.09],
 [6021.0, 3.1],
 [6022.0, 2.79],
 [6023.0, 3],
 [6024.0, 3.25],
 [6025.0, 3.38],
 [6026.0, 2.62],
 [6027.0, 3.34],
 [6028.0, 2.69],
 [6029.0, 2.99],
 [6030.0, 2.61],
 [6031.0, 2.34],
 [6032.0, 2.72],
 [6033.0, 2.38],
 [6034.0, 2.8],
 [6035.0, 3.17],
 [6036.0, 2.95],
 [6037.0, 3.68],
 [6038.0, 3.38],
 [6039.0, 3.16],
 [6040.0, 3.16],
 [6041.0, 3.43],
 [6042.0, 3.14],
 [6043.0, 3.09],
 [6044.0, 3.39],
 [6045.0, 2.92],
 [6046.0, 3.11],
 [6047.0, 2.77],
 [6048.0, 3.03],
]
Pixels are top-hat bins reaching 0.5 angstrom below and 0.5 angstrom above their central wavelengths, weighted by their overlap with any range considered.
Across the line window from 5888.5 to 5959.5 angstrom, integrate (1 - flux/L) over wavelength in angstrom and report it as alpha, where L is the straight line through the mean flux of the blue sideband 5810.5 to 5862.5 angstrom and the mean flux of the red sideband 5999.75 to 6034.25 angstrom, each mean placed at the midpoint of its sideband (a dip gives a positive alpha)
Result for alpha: 1.2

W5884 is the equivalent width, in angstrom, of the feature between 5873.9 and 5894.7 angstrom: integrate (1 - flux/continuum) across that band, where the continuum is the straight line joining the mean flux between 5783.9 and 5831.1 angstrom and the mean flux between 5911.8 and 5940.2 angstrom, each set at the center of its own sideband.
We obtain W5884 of 0.7 angstrom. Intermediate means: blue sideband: 3.01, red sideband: 2.92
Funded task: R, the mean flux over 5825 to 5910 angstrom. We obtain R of 2.92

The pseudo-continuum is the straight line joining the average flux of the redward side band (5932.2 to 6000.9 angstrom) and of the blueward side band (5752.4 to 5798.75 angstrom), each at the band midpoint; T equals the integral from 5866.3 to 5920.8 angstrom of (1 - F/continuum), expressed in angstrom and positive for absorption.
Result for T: 2.8 angstrom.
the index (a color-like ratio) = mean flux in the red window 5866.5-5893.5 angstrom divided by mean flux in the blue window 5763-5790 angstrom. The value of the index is 0.94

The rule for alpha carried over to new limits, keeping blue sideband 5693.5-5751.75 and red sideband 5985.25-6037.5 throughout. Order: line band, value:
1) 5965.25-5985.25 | -0.3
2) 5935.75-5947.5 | -0.9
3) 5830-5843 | -0.7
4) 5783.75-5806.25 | 0.2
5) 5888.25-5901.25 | 1.0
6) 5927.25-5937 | -0.1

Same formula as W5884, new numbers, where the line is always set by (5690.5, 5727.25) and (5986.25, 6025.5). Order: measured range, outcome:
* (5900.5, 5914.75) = 0.21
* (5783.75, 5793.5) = -0.09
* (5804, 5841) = -1.50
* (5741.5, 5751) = 0.54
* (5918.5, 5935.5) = 0.36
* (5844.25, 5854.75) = 0.43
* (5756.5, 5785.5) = -0.93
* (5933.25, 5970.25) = 0.04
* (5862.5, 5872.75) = 0.03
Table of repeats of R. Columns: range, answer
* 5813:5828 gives 3.06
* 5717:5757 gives 3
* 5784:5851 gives 3.02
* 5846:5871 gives 2.93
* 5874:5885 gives 3.01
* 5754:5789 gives 3.05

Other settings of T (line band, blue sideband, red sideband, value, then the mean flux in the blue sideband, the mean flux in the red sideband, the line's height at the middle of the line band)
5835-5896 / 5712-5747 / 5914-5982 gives 1.41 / 3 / 2.96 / 2.98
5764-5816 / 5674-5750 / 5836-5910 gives -0.98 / 2.98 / 2.9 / 2.94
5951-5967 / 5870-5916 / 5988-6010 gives -0.12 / 2.85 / 2.93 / 2.9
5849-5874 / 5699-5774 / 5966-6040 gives 0.57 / 2.99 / 2.96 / 2.98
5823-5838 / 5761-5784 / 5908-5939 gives -0.35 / 3.04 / 2.89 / 2.98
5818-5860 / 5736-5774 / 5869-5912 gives -1.38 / 3.03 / 2.85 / 2.92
